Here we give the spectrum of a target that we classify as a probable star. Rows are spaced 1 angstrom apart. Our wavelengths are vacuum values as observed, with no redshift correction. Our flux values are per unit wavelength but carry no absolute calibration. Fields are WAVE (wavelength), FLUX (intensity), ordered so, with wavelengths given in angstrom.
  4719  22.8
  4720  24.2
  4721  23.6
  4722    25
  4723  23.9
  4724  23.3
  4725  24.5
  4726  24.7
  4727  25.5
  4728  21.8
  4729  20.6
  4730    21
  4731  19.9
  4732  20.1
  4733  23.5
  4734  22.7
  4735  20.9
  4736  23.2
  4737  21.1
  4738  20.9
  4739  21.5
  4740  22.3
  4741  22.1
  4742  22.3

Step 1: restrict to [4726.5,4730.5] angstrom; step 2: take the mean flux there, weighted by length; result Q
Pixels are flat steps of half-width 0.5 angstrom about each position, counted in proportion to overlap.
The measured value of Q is 22.2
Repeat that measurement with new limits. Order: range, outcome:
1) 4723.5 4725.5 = 23.9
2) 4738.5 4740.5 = 21.9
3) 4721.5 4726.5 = 24.3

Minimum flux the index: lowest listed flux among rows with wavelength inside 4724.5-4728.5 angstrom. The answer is 21.8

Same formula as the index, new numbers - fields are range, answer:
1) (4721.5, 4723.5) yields 23.9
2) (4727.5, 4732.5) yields 19.9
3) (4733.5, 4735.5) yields 20.9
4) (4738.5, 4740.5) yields 21.5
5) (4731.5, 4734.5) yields 20.1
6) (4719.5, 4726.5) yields 23.3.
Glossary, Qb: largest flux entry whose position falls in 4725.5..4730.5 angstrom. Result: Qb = 25.5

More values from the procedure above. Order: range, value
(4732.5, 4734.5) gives 23.5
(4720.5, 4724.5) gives 25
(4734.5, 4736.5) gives 23.2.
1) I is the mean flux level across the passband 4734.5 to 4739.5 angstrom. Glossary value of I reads 21.5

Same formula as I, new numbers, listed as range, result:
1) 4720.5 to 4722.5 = 24.3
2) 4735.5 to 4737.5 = 22.1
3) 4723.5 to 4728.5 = 24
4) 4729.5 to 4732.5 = 20.3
